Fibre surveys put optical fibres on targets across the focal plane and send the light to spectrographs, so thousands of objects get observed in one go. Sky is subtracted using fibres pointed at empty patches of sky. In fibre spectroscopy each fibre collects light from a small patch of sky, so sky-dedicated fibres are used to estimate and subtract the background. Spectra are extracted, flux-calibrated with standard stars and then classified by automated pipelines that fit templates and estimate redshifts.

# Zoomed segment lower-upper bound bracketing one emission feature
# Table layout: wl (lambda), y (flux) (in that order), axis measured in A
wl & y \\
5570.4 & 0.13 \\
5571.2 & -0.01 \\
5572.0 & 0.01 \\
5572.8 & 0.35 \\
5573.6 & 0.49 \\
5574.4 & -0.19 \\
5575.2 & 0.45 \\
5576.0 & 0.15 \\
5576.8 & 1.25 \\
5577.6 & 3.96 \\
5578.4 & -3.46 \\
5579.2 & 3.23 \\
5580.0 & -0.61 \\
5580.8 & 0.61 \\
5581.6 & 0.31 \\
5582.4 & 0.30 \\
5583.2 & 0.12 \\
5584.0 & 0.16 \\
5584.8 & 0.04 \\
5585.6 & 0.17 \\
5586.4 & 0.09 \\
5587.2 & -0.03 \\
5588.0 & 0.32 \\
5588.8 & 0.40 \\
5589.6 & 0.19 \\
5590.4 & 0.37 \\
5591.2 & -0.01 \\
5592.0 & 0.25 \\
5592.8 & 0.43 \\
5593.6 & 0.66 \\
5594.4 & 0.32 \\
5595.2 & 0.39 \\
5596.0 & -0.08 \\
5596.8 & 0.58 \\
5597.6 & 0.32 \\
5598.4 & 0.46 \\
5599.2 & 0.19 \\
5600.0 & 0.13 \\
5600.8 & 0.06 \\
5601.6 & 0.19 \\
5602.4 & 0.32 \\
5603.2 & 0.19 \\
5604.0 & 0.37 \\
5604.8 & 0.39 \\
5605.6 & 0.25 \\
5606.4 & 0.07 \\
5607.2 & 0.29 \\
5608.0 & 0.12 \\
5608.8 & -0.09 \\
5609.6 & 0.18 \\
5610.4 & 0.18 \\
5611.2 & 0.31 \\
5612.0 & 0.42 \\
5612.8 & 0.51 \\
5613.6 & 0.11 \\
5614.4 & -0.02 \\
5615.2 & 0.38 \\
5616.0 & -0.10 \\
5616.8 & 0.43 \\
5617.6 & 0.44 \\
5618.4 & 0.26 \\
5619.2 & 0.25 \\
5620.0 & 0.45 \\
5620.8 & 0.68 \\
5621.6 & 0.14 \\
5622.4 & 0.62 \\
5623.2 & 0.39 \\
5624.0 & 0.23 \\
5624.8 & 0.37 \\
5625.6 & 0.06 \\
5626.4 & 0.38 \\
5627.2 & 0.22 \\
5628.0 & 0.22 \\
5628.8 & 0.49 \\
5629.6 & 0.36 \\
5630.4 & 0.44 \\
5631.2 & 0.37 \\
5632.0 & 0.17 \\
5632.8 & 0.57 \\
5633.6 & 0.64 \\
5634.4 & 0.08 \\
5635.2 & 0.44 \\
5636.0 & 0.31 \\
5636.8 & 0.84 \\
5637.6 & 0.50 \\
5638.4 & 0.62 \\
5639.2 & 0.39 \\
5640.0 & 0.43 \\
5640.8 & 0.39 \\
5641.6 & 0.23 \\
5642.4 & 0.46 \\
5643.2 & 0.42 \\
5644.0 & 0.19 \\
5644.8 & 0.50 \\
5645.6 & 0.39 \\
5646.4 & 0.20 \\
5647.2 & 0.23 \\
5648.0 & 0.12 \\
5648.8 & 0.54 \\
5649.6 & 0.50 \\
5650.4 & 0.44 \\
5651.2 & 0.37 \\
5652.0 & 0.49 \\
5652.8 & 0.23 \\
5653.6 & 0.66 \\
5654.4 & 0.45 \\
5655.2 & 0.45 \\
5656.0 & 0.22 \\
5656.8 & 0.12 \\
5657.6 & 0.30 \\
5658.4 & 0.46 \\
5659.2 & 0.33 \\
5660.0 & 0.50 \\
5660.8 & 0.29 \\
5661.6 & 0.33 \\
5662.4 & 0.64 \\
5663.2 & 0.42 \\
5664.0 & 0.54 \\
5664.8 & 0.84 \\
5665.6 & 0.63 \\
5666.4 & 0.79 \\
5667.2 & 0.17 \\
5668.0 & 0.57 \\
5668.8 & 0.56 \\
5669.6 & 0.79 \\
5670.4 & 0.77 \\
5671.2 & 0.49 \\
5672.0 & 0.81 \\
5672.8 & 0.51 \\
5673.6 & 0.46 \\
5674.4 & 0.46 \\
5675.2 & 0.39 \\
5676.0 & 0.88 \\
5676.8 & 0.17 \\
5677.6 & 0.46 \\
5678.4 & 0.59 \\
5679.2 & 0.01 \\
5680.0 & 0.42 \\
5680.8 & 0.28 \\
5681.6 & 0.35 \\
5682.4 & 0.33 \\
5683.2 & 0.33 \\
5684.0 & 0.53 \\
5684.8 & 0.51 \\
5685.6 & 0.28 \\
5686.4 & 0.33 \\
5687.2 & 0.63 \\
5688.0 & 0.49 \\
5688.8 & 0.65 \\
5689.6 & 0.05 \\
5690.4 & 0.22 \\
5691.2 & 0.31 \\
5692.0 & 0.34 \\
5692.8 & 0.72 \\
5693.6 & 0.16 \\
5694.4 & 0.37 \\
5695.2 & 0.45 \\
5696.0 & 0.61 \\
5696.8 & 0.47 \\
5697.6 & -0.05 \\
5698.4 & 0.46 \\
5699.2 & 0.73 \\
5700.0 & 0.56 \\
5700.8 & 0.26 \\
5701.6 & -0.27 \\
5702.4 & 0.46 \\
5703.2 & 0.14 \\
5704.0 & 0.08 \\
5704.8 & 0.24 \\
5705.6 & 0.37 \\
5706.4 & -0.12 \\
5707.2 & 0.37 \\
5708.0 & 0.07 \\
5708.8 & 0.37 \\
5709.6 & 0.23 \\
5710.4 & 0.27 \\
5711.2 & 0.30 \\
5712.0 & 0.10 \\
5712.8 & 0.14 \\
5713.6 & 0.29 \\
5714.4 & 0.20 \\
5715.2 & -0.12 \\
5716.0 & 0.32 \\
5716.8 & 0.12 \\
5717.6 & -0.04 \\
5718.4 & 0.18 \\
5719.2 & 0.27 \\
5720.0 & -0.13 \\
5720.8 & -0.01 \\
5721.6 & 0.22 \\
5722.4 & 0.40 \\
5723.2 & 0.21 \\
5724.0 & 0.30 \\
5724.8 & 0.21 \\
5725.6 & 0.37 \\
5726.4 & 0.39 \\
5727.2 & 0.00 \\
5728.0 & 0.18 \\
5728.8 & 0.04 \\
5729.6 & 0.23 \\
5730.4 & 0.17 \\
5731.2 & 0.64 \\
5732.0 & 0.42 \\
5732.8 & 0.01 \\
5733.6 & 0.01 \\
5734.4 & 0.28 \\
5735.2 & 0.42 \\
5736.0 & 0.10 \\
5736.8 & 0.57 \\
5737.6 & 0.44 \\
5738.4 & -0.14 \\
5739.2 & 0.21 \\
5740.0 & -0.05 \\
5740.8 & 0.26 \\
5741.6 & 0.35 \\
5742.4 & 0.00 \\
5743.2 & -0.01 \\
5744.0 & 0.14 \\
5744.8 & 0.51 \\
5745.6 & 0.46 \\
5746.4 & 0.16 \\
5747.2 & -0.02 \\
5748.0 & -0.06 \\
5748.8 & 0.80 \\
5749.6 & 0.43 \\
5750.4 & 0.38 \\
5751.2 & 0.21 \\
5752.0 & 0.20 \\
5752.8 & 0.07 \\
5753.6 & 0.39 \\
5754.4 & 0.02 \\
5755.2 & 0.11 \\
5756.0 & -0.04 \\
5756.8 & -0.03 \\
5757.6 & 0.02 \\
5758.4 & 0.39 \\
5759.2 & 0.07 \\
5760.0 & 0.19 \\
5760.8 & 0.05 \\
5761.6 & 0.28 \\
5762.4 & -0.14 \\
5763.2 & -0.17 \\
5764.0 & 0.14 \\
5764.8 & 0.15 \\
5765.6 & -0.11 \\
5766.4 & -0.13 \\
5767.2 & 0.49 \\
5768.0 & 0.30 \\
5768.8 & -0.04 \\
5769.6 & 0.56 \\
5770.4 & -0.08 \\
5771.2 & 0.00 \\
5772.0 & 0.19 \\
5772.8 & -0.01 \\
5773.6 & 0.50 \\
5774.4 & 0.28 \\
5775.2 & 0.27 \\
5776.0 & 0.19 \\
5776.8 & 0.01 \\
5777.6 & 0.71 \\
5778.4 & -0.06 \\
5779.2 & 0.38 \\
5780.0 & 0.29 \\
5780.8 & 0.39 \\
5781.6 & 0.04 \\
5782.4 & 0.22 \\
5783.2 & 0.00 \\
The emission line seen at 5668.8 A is C III]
